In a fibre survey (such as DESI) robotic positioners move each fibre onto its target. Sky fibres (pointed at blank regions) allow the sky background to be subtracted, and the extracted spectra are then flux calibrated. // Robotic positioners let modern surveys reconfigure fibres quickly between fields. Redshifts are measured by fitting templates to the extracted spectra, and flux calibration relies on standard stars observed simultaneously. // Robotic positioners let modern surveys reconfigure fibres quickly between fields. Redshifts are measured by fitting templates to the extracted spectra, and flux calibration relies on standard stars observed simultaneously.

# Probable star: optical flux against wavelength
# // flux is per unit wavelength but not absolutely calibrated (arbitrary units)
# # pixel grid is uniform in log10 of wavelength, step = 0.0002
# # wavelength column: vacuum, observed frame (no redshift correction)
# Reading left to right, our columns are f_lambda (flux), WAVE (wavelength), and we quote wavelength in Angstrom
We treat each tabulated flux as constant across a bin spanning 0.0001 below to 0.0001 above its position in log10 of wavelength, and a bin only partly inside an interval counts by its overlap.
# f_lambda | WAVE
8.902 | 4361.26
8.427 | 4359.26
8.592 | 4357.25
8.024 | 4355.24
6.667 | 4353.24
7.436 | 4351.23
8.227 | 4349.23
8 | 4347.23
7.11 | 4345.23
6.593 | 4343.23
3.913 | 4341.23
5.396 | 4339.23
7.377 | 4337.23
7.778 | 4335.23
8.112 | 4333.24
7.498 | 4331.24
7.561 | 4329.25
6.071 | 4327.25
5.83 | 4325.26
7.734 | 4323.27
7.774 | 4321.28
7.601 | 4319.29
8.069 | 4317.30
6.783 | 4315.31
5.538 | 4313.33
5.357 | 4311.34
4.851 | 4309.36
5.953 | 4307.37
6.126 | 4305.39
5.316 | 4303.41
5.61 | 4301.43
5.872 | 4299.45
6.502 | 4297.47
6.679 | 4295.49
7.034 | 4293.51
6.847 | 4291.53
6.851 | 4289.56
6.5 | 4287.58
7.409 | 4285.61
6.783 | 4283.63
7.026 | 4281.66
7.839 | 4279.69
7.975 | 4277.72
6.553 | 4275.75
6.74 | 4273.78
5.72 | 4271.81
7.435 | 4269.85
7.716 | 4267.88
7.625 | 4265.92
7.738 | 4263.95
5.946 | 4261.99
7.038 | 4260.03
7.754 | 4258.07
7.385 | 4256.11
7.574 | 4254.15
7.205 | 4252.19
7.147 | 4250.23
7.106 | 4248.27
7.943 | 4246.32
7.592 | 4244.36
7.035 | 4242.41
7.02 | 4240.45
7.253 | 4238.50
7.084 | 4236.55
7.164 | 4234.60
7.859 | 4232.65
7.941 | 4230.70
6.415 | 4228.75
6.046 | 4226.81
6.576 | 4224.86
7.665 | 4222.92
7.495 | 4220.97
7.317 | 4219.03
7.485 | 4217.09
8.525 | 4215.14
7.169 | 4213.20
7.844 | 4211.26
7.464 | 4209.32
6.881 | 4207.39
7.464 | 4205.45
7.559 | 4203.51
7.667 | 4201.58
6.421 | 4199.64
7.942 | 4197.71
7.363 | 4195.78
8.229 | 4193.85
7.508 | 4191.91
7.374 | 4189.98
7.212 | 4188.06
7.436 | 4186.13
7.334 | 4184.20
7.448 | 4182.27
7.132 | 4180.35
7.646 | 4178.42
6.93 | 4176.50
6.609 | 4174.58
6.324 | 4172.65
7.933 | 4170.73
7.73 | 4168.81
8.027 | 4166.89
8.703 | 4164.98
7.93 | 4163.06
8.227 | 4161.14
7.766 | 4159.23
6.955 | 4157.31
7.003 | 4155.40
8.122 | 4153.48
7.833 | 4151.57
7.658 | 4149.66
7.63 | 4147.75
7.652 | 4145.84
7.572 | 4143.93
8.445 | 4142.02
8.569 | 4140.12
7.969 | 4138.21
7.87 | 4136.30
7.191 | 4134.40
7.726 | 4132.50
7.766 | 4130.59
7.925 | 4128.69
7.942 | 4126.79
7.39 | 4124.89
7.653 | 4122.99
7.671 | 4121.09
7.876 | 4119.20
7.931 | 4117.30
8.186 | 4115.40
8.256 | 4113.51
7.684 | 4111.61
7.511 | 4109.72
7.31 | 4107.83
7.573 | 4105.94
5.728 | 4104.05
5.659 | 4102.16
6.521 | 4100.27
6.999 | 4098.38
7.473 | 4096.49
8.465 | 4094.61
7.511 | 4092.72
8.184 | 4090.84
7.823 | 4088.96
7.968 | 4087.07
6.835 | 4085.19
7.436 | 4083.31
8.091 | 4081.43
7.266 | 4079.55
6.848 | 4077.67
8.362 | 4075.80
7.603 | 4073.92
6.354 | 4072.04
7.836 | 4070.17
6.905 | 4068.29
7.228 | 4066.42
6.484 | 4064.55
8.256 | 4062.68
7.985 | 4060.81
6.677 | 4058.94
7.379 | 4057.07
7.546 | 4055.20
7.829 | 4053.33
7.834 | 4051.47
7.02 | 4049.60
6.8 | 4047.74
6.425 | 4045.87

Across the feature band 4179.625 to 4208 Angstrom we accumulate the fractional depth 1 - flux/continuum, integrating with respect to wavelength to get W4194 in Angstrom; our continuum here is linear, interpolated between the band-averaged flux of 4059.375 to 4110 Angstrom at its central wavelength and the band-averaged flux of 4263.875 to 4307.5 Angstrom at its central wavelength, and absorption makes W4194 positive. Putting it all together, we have -1.5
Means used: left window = 7.33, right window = 6.77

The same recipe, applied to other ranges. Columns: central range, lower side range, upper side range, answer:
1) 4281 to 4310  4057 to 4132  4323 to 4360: 3.4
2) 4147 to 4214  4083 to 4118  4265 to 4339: -3.0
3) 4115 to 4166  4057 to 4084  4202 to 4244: -3.3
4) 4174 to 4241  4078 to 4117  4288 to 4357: -2.4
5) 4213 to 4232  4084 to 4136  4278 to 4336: -0.6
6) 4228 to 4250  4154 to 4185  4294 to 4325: -1.2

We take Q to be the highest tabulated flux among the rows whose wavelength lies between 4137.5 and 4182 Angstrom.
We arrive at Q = 8.703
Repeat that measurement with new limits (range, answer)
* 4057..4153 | 8.569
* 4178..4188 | 7.646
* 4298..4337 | 8.112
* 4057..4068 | 8.256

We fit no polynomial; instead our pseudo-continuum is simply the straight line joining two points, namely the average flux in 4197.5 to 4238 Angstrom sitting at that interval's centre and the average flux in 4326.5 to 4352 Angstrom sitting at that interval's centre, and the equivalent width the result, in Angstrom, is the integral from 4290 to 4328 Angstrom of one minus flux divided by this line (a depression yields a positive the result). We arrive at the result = 3.6 Angstrom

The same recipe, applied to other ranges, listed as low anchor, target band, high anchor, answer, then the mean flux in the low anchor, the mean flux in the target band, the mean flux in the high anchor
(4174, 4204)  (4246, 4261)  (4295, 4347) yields -0.89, 7.37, 7.37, 6.52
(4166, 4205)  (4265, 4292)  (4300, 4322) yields -2.20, 7.39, 7.08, 6.25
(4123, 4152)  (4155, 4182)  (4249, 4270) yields 0.62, 7.8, 7.5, 7.32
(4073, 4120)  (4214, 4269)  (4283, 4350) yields -2.92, 7.48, 7.31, 6.66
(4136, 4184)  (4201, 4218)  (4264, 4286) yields -0.25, 7.66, 7.56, 7.18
